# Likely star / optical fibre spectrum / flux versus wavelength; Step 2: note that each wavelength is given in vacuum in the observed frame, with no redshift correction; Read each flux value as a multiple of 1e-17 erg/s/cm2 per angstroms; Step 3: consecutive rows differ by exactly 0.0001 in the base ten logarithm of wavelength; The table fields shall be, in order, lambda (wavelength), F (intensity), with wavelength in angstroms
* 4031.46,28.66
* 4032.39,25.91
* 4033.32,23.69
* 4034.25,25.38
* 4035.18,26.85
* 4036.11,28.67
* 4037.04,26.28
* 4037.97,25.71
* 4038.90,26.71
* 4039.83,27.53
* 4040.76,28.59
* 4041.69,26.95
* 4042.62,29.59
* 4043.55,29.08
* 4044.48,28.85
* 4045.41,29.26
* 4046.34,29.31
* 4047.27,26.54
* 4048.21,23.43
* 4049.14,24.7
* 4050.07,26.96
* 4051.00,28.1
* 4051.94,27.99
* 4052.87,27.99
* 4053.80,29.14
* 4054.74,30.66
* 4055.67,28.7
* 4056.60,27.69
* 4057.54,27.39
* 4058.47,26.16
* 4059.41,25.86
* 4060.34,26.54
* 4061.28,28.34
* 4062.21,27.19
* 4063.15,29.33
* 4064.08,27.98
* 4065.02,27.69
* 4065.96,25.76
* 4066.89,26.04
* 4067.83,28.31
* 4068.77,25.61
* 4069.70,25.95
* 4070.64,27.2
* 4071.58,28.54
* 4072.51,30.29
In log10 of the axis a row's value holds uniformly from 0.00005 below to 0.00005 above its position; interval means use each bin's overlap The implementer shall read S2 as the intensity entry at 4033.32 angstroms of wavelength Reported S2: 23.69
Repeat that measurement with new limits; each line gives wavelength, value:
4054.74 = 30.66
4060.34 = 26.54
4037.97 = 25.71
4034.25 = 25.38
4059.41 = 25.86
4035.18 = 26.85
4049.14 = 24.7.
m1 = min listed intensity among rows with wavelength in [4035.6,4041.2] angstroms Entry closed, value 25.71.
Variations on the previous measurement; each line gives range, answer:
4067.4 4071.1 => 25.61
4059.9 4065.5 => 26.54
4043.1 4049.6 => 23.43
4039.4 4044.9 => 26.95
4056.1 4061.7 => 25.86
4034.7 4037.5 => 26.28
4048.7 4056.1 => 24.7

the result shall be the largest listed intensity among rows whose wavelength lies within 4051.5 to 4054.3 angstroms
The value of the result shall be 29.14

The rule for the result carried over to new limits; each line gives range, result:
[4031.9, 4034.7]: 25.91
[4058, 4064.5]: 29.33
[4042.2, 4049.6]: 29.59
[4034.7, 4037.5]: 28.67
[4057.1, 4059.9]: 27.39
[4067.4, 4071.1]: 28.31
